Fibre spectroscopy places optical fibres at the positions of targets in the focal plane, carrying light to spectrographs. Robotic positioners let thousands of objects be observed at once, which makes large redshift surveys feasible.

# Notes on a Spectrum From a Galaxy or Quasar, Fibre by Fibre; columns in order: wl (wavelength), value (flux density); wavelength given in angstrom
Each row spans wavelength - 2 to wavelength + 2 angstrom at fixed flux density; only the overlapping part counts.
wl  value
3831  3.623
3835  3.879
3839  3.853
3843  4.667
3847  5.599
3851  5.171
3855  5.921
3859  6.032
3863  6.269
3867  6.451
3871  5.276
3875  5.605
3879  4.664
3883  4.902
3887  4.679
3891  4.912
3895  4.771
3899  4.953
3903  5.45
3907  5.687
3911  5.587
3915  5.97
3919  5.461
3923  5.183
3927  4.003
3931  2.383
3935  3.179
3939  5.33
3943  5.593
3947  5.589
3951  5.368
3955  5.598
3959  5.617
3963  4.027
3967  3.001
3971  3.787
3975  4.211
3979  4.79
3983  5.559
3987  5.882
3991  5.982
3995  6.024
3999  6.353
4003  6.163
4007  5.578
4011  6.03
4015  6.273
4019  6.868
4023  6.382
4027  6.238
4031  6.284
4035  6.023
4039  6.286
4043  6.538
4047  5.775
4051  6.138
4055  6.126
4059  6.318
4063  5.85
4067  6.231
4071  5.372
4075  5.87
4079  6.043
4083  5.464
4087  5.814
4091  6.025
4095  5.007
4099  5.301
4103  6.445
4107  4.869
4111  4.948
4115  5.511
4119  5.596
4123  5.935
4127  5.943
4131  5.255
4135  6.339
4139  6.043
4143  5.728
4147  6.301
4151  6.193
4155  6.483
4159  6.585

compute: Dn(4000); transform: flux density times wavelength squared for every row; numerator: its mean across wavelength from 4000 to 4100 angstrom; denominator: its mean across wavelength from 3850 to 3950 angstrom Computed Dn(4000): 1.26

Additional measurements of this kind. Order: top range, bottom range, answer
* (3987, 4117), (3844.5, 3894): 1.20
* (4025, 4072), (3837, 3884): 1.25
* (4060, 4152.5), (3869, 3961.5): 1.26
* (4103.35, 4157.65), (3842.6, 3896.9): 1.23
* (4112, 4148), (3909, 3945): 1.36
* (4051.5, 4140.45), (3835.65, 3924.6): 1.21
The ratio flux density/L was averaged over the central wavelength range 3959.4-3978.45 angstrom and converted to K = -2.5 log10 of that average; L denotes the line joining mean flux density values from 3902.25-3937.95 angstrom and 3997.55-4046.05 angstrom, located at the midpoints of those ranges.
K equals 0.34 mag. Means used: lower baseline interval 4.76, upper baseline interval 6.24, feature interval 3.99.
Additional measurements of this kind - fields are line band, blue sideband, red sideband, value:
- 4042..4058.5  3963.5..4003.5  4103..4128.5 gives -0.16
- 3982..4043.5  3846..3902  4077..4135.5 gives -0.12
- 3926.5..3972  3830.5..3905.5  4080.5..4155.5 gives 0.19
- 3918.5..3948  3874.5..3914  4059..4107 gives 0.17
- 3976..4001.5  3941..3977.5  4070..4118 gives -0.16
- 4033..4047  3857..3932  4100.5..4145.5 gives -0.13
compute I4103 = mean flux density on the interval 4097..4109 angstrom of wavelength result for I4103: 5.54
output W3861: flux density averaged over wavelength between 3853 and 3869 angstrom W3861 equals 6.17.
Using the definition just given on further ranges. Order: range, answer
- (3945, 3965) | 5.24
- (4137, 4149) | 6.02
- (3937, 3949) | 5.5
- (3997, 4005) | 6.26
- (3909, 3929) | 5.24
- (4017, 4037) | 6.36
